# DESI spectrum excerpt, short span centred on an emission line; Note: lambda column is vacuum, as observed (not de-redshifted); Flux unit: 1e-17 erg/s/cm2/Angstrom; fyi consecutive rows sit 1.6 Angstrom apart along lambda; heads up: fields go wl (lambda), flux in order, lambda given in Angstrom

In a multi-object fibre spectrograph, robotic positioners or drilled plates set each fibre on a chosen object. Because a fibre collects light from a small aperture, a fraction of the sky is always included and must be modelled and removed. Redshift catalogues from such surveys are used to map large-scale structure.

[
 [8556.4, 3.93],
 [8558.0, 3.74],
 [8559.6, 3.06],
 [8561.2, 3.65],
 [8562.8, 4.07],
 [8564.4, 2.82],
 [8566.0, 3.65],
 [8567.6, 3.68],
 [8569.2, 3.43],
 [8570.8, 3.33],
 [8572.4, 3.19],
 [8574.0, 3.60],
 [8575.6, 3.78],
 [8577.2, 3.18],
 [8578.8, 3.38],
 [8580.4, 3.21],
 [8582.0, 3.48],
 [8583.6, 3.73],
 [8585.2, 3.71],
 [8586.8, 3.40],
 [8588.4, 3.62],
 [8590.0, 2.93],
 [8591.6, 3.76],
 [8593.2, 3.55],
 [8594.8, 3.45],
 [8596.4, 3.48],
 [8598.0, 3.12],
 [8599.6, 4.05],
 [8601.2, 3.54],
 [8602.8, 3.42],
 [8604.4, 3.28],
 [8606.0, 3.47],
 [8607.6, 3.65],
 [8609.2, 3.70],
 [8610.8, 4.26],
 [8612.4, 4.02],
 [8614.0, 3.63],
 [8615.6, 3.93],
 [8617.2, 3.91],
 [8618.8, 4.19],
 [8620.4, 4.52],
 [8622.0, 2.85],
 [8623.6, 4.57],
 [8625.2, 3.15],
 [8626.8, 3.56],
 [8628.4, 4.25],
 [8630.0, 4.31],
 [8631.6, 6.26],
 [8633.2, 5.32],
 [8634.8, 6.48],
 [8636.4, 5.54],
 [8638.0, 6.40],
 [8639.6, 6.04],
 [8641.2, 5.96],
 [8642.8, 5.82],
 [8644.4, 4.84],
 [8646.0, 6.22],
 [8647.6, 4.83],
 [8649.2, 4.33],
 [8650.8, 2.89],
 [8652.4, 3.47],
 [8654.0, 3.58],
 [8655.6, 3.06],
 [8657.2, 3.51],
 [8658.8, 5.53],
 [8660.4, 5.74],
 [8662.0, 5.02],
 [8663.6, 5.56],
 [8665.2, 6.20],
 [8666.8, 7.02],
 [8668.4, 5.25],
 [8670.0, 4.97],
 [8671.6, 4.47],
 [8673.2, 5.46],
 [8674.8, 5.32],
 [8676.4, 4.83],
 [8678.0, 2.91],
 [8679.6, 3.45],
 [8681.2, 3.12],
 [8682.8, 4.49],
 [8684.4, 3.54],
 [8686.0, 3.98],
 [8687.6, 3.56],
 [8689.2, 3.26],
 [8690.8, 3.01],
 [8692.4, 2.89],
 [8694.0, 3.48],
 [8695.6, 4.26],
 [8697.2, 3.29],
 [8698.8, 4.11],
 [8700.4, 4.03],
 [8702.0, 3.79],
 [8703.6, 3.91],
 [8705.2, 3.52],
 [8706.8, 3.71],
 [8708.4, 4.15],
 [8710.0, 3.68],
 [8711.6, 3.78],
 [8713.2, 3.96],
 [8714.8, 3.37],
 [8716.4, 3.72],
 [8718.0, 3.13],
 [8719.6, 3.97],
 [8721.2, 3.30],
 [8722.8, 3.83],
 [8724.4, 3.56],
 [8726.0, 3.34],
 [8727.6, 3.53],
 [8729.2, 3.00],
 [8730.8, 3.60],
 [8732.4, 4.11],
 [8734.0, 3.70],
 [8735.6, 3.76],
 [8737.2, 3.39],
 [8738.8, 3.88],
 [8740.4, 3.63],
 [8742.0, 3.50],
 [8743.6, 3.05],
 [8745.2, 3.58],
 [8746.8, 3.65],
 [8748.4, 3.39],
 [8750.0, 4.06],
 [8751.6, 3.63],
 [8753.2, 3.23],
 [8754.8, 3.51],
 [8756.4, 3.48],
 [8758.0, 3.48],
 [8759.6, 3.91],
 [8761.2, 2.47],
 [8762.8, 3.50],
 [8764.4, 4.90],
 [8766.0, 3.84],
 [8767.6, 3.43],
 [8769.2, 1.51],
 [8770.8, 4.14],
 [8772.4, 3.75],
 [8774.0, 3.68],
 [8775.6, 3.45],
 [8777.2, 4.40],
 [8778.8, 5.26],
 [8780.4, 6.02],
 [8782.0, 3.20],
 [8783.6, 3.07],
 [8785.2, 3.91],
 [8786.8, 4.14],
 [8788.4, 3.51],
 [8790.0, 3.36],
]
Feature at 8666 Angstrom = [N II] 6583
